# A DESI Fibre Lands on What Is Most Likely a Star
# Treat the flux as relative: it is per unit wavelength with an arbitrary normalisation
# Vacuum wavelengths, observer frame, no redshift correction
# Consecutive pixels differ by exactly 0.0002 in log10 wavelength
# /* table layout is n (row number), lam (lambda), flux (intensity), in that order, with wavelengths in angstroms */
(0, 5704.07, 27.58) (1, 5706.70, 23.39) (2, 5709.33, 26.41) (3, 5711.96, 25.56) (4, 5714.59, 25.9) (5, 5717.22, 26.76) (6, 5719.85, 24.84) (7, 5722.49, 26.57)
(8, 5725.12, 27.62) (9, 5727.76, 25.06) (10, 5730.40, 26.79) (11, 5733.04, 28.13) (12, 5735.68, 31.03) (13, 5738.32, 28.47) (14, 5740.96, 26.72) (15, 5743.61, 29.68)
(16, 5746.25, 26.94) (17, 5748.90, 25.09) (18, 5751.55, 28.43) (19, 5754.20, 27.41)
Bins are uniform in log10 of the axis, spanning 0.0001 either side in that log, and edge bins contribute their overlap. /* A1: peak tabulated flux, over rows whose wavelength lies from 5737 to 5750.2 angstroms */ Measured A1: 29.68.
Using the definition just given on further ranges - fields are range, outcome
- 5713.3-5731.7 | 27.62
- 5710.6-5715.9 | 25.9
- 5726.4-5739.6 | 31.03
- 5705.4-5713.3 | 26.41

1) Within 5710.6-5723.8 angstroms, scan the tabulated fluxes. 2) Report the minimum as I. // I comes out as 24.84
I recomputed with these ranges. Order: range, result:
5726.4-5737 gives 25.06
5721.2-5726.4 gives 26.57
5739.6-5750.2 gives 25.09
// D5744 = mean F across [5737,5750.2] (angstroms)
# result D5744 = 27.4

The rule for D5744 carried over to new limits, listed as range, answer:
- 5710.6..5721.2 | 25.8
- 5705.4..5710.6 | 24.9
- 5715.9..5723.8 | 26.1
